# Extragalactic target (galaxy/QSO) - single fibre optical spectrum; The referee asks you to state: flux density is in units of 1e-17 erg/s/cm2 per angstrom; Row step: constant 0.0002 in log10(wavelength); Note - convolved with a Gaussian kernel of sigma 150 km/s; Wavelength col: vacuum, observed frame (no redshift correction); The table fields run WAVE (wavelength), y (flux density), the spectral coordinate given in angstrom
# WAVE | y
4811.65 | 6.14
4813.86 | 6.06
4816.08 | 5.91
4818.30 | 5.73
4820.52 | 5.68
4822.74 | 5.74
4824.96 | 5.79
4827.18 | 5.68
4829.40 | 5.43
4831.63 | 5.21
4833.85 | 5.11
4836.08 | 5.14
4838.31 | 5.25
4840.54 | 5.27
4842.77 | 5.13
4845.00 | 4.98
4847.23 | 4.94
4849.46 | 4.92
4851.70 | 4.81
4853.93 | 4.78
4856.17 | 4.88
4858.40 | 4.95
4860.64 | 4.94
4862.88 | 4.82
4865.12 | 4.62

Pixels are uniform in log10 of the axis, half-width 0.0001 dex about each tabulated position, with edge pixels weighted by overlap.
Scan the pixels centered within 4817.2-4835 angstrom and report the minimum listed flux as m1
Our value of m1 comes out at 5.11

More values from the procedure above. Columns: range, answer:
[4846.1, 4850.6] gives 4.92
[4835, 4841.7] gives 5.14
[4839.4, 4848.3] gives 4.94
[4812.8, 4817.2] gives 5.91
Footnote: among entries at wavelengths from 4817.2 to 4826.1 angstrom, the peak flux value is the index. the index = 5.79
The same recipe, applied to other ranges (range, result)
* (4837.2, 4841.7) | 5.27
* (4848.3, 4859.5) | 4.95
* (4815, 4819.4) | 5.91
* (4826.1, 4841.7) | 5.68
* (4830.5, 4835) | 5.21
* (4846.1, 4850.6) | 4.94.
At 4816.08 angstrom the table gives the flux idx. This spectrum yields 5.91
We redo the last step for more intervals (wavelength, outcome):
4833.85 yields 5.11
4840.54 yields 5.27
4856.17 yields 4.88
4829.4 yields 5.43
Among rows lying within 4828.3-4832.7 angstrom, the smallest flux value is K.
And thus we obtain 5.21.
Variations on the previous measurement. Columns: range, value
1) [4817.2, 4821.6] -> 5.68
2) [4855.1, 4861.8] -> 4.88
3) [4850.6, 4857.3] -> 4.78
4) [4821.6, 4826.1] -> 5.74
